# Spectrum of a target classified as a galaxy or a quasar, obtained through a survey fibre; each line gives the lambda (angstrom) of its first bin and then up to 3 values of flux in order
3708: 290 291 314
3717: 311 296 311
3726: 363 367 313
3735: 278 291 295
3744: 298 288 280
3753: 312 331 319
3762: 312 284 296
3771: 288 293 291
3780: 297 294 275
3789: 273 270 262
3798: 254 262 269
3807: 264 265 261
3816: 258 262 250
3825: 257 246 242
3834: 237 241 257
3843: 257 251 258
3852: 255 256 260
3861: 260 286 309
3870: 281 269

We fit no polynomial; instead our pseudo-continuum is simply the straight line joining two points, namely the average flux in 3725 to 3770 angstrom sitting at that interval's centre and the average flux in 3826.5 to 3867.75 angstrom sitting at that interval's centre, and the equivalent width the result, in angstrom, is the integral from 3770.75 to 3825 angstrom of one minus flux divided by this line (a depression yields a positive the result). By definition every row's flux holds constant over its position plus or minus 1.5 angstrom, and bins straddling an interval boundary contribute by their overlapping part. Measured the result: 2.2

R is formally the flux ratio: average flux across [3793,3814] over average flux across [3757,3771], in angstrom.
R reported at 0.9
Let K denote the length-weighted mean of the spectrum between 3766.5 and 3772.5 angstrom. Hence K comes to 292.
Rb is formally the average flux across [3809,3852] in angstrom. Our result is 253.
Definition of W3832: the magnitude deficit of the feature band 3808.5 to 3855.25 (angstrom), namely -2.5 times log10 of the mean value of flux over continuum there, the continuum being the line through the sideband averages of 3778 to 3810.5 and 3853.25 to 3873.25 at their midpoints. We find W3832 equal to 0.08 mag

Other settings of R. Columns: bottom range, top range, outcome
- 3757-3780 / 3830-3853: 0.84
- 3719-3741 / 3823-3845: 0.79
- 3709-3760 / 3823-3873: 0.84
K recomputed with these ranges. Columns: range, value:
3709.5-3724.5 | 305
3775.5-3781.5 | 294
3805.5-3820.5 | 262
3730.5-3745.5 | 295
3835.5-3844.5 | 252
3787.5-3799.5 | 265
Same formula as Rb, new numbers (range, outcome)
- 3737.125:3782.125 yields 298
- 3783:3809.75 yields 268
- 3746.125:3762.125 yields 307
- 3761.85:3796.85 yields 285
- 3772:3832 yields 268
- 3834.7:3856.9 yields 253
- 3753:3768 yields 310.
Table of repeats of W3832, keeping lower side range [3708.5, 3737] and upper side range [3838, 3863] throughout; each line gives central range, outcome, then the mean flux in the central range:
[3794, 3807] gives 0.07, 262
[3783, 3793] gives 0.04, 276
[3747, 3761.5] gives -0.03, 308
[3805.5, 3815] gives 0.05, 263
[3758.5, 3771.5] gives -0.01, 299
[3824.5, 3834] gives 0.09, 246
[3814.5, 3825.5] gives 0.06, 257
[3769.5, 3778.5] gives 0.00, 291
